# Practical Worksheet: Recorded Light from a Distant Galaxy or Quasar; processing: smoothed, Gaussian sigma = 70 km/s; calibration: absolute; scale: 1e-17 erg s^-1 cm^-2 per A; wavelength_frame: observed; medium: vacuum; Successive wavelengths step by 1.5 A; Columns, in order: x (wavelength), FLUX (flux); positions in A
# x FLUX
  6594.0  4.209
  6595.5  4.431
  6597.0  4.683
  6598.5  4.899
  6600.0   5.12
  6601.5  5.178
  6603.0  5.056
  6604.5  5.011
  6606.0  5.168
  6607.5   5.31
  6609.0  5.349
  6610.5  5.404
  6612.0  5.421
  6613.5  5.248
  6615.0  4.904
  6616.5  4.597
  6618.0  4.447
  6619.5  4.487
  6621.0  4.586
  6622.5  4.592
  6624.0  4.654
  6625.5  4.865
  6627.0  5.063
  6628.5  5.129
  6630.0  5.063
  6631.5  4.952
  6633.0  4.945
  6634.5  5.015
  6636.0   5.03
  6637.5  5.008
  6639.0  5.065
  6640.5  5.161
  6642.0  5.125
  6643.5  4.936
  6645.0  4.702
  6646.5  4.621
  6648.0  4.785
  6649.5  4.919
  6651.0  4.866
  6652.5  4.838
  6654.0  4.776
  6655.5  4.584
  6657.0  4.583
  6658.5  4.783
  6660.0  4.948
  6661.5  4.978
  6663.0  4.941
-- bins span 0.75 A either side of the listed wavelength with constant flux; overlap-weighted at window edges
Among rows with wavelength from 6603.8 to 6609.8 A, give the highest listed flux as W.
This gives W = 5.349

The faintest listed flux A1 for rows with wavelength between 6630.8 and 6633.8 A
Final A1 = 4.945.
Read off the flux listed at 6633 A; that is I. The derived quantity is 4.945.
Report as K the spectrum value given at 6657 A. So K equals 4.583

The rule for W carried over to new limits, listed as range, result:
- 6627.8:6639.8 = 5.129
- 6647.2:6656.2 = 4.919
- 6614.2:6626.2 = 4.904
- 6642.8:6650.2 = 4.936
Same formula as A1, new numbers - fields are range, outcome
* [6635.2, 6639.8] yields 5.008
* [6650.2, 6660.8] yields 4.583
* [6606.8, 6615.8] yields 4.904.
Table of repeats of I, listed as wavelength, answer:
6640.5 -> 5.161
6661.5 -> 4.978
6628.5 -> 5.129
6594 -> 4.209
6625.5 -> 4.865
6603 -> 5.056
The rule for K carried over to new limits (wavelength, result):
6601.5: 5.178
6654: 4.776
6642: 5.125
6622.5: 4.592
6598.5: 4.899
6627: 5.063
